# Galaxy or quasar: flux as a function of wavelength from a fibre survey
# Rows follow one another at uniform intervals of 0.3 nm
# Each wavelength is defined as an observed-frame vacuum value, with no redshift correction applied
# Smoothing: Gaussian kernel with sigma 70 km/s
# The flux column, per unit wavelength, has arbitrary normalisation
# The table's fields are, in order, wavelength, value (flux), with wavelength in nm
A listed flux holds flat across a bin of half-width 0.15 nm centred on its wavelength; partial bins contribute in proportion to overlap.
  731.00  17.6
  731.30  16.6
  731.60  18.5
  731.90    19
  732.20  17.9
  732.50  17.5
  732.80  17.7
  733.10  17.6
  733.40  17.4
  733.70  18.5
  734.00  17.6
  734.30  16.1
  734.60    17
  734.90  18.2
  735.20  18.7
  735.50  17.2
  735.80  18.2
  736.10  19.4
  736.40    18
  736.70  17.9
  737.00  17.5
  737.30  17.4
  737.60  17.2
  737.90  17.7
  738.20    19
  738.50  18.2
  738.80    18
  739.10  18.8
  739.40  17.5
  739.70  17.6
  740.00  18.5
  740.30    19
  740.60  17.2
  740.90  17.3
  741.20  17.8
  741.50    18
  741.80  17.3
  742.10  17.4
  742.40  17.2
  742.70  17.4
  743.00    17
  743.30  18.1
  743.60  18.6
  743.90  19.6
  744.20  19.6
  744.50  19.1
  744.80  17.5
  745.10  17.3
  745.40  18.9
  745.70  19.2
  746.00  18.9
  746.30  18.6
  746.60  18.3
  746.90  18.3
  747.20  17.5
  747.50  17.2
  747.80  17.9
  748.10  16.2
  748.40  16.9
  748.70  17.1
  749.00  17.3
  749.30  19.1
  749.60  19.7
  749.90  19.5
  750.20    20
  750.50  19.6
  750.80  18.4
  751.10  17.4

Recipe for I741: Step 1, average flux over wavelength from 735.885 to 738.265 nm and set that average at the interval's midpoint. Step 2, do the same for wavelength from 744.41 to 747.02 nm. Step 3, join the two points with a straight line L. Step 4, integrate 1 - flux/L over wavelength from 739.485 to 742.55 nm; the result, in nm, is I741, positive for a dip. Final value 0.08 nm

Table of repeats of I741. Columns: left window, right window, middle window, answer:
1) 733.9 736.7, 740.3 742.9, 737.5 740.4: -0.081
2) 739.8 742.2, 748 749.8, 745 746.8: -0.076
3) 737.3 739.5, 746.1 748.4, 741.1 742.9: 0.040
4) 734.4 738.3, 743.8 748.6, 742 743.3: 0.053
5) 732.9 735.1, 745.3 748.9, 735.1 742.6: -0.108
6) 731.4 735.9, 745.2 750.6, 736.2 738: 0.026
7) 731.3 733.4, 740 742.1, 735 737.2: -0.033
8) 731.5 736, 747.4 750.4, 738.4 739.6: -0.012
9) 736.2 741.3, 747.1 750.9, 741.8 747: -0.054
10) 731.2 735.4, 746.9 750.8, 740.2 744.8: -0.002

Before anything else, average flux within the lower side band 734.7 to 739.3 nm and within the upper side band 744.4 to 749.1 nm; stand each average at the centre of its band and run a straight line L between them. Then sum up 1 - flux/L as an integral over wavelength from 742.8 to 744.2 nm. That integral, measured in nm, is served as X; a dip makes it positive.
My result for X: -0.04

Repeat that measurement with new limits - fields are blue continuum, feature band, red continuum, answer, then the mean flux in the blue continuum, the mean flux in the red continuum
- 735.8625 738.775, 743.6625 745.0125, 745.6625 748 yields -0.05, 18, 18.1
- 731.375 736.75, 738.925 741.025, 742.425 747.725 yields 0.01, 17.9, 18.3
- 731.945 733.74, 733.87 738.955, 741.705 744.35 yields 0.01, 17.8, 18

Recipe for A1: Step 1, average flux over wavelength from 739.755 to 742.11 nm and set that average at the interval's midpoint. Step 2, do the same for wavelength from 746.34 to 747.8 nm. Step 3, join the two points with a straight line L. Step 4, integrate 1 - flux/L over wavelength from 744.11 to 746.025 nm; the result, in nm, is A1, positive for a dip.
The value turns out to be -0.08 nm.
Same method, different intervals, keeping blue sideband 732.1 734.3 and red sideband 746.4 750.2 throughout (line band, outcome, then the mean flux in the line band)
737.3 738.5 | -0.012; 17.9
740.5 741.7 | 0.017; 17.6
